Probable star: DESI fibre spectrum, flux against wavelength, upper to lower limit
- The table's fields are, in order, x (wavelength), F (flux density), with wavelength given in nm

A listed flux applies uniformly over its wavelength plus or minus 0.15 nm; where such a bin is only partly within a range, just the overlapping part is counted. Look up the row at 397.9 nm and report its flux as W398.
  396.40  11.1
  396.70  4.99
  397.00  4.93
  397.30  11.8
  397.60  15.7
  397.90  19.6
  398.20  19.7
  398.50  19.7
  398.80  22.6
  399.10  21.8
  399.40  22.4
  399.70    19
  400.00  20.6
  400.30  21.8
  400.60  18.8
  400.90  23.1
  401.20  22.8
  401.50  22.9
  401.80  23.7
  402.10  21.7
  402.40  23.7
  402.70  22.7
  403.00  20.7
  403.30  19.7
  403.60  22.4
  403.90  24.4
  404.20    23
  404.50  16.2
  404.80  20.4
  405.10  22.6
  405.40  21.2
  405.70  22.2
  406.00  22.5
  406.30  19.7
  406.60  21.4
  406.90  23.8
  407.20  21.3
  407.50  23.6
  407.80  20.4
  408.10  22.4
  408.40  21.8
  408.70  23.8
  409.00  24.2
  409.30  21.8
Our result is 19.6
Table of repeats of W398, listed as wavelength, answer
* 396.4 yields 11.1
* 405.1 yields 22.6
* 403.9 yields 24.4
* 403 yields 20.7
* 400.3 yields 21.8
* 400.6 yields 18.8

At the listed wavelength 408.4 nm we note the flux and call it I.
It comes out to 21.8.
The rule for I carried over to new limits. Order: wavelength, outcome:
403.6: 22.4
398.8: 22.6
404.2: 23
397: 4.93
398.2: 19.7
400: 20.6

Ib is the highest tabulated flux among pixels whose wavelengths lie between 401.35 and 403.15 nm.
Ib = 23.7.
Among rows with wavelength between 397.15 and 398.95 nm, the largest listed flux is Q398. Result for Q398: 22.6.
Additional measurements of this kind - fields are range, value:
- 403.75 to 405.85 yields 24.4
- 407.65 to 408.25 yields 22.4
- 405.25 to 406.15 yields 22.5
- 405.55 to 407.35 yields 23.8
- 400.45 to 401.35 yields 23.1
